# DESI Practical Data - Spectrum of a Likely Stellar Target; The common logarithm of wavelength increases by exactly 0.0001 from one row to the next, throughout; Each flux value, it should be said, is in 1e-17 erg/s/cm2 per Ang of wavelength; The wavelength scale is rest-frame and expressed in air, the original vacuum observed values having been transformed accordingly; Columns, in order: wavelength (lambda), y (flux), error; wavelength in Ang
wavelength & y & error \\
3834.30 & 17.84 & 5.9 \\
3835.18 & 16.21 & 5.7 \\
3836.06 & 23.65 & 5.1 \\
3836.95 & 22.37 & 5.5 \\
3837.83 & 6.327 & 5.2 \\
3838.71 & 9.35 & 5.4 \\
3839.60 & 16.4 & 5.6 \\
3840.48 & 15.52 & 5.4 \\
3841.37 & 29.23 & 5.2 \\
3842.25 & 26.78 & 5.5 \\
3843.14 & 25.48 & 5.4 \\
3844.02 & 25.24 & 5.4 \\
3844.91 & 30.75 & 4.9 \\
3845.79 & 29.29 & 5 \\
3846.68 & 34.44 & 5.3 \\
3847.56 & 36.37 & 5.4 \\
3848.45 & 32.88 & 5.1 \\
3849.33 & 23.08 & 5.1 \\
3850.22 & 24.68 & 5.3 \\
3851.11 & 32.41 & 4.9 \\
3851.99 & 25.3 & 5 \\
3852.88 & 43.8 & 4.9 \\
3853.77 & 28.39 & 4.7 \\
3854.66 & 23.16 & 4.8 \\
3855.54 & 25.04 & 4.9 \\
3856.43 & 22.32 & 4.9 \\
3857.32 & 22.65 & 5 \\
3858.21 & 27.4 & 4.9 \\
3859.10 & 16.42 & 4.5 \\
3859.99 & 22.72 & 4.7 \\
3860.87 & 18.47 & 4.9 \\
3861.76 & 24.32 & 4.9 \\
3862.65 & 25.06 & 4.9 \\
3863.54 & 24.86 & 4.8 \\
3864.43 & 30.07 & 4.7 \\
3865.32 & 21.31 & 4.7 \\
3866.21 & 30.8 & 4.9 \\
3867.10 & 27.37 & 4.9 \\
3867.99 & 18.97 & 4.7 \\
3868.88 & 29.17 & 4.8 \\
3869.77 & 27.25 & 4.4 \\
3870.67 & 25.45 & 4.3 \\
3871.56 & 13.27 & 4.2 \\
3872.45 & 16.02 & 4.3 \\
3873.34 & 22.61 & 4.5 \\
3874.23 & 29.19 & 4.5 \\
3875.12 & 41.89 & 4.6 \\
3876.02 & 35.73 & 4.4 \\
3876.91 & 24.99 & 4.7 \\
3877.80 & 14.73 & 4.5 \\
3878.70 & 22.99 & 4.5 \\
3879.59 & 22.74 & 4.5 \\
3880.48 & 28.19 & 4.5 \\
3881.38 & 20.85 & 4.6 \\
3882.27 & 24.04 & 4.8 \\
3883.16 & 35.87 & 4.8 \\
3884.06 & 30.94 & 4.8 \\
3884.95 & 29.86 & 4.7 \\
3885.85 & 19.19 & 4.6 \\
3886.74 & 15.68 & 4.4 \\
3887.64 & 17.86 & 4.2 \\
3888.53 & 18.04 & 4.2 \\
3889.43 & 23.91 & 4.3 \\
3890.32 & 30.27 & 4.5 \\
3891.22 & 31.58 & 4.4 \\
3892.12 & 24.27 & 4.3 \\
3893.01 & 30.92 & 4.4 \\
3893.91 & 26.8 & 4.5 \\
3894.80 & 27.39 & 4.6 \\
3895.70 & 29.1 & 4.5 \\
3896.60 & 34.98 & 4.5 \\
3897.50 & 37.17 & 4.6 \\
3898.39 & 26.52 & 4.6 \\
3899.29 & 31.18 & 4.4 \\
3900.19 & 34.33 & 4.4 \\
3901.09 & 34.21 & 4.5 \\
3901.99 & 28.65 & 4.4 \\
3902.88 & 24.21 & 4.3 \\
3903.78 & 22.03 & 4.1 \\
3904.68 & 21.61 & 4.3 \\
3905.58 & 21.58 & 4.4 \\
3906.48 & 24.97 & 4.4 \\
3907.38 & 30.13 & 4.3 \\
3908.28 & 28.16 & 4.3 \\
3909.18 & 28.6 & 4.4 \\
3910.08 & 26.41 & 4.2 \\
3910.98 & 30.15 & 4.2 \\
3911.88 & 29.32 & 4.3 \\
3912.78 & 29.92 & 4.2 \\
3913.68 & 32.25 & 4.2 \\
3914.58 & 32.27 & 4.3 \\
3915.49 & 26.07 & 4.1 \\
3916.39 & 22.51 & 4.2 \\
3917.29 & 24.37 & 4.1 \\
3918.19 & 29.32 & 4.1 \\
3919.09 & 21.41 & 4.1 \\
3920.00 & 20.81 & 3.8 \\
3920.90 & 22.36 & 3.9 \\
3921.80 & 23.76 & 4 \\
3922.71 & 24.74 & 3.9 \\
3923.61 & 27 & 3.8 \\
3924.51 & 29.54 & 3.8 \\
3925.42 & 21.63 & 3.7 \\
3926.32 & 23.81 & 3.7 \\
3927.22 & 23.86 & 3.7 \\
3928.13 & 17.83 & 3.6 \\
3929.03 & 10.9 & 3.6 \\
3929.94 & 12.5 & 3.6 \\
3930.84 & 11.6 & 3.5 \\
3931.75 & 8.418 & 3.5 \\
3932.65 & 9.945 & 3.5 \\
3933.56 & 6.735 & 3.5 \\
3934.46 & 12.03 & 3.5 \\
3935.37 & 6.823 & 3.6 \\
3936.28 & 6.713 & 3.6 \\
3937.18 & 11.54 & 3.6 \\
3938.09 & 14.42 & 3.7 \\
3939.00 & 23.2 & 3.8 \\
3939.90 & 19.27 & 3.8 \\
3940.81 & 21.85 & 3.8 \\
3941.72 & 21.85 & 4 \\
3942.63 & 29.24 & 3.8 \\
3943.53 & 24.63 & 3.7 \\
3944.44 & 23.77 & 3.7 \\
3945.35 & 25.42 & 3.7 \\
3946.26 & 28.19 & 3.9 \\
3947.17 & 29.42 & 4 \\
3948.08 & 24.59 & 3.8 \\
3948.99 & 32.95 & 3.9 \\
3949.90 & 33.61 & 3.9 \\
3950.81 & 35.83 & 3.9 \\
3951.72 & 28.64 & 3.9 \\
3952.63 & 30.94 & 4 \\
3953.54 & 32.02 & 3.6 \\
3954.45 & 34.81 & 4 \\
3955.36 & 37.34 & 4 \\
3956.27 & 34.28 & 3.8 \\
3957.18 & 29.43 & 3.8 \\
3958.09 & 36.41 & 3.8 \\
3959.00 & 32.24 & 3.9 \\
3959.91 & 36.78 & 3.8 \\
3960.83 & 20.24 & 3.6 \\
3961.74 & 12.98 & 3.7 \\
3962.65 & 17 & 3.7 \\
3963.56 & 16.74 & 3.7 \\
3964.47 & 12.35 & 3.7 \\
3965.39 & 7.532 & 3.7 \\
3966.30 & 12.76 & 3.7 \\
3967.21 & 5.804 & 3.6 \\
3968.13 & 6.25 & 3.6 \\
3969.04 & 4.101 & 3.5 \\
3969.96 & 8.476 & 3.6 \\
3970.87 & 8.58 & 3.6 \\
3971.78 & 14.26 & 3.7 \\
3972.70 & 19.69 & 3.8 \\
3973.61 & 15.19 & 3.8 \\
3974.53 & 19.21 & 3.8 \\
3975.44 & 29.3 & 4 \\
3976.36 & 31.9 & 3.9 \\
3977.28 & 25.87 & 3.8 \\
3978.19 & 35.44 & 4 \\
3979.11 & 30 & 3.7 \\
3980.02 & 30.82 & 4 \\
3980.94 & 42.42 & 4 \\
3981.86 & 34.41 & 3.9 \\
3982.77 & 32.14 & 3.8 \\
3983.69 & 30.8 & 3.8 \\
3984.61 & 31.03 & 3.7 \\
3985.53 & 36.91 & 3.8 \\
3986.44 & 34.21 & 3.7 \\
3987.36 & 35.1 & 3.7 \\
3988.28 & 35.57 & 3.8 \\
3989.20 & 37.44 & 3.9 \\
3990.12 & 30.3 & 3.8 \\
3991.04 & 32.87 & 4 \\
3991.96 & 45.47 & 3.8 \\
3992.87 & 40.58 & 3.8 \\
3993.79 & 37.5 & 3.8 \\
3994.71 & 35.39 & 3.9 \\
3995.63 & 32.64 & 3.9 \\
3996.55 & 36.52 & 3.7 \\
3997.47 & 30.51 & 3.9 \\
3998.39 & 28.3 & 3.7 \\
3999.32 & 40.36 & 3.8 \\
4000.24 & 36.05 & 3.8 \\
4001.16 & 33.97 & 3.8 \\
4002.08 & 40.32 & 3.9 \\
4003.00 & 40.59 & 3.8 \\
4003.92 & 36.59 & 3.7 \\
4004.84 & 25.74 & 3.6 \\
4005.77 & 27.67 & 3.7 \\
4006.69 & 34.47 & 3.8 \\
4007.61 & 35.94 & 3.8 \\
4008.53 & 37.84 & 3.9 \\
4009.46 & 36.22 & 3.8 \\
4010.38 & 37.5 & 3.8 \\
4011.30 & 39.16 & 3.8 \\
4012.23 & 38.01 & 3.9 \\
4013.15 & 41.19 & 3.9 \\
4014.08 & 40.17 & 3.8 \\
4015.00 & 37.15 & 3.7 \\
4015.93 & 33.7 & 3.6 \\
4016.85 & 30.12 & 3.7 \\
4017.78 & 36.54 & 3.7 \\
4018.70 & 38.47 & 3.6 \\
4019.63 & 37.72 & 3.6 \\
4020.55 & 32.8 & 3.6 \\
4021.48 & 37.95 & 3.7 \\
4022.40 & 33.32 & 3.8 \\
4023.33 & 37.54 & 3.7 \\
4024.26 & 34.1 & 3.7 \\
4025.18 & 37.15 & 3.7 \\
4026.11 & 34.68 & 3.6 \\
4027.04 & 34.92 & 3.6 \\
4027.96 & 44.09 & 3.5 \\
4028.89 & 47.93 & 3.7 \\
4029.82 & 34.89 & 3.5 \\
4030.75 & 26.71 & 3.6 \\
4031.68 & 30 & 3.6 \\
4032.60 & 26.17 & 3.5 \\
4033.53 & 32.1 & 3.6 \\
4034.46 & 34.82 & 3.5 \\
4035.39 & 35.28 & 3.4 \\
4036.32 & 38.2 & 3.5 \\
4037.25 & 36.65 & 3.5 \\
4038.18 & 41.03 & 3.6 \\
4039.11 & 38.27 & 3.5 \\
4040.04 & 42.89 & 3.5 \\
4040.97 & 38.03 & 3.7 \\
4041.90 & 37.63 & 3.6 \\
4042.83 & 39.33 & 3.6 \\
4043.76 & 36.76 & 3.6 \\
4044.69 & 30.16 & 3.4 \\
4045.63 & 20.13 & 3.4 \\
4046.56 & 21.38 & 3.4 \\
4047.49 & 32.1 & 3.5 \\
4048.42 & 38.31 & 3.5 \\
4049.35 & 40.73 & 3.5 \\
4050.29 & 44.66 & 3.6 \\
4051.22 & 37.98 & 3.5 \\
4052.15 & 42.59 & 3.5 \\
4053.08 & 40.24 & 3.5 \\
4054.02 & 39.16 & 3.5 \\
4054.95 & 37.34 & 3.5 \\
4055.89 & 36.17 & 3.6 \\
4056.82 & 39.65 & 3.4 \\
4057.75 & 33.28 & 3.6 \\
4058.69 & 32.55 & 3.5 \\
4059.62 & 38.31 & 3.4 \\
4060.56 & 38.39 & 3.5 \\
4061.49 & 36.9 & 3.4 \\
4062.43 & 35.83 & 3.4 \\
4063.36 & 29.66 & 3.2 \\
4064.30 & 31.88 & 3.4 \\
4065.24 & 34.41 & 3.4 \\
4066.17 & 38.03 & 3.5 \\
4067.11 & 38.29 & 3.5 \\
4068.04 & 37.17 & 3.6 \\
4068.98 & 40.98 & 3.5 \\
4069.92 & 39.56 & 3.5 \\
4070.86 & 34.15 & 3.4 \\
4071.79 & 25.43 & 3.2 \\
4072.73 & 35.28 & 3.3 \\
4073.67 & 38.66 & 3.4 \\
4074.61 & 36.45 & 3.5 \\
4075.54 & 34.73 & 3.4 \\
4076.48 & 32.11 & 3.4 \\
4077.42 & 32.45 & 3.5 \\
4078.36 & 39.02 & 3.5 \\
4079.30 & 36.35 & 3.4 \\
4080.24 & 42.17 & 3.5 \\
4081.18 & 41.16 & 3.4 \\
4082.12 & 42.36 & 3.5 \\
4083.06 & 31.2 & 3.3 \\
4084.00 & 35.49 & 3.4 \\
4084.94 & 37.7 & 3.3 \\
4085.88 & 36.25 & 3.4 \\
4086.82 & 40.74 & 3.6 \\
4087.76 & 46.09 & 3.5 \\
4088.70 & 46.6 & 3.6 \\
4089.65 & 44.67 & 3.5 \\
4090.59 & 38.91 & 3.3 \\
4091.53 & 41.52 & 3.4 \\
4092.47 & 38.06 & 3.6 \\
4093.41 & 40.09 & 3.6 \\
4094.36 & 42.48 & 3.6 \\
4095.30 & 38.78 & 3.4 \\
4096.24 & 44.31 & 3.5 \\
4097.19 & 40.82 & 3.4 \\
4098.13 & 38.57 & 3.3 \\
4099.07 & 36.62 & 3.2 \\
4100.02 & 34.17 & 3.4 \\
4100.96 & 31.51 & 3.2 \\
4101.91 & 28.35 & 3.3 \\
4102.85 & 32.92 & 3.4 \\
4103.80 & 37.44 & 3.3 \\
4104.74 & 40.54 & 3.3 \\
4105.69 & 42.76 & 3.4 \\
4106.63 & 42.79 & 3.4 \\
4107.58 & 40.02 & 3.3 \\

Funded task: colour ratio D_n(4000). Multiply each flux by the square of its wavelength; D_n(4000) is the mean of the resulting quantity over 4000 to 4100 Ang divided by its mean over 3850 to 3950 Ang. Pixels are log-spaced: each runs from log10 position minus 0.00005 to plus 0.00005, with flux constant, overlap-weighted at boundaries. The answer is 1.62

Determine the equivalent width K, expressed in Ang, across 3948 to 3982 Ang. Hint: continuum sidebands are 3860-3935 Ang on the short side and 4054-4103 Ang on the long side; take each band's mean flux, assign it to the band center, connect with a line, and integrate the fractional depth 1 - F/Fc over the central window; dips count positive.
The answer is 6.0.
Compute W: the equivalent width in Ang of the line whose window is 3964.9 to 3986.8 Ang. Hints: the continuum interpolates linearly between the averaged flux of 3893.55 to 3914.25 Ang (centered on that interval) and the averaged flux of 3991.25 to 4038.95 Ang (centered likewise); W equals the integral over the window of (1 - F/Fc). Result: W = 7.1 Ang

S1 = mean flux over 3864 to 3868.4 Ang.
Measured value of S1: 25.7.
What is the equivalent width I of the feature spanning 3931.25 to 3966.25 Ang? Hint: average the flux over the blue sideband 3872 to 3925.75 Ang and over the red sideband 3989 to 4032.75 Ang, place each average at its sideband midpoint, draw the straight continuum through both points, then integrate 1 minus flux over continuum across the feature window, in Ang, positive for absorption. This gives 9.15 Ang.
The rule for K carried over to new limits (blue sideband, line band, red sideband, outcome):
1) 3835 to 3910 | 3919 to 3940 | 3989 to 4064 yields 8.9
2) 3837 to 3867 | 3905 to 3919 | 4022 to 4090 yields 0.5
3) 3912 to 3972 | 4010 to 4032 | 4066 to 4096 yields -3.9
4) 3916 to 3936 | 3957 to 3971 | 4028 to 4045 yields 4.4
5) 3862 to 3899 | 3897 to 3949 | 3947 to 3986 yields 5.0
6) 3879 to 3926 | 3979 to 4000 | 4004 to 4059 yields -1.3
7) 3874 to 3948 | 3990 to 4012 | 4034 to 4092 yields -2.7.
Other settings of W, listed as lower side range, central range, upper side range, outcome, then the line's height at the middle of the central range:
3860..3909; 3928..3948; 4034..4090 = 8.3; 29.4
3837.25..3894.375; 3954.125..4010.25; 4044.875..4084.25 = 5.1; 31.5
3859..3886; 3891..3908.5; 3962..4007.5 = -1.8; 25.9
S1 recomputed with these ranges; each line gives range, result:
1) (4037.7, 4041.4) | 40.1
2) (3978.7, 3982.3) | 34.5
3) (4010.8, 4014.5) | 39.6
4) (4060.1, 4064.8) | 34.5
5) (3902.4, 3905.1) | 22.8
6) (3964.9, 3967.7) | 8.69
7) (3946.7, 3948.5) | 27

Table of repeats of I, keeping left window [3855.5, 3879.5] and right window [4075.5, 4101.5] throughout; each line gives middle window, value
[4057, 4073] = 0.80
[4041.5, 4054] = 0.17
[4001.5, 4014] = -1.04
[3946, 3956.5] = -0.71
